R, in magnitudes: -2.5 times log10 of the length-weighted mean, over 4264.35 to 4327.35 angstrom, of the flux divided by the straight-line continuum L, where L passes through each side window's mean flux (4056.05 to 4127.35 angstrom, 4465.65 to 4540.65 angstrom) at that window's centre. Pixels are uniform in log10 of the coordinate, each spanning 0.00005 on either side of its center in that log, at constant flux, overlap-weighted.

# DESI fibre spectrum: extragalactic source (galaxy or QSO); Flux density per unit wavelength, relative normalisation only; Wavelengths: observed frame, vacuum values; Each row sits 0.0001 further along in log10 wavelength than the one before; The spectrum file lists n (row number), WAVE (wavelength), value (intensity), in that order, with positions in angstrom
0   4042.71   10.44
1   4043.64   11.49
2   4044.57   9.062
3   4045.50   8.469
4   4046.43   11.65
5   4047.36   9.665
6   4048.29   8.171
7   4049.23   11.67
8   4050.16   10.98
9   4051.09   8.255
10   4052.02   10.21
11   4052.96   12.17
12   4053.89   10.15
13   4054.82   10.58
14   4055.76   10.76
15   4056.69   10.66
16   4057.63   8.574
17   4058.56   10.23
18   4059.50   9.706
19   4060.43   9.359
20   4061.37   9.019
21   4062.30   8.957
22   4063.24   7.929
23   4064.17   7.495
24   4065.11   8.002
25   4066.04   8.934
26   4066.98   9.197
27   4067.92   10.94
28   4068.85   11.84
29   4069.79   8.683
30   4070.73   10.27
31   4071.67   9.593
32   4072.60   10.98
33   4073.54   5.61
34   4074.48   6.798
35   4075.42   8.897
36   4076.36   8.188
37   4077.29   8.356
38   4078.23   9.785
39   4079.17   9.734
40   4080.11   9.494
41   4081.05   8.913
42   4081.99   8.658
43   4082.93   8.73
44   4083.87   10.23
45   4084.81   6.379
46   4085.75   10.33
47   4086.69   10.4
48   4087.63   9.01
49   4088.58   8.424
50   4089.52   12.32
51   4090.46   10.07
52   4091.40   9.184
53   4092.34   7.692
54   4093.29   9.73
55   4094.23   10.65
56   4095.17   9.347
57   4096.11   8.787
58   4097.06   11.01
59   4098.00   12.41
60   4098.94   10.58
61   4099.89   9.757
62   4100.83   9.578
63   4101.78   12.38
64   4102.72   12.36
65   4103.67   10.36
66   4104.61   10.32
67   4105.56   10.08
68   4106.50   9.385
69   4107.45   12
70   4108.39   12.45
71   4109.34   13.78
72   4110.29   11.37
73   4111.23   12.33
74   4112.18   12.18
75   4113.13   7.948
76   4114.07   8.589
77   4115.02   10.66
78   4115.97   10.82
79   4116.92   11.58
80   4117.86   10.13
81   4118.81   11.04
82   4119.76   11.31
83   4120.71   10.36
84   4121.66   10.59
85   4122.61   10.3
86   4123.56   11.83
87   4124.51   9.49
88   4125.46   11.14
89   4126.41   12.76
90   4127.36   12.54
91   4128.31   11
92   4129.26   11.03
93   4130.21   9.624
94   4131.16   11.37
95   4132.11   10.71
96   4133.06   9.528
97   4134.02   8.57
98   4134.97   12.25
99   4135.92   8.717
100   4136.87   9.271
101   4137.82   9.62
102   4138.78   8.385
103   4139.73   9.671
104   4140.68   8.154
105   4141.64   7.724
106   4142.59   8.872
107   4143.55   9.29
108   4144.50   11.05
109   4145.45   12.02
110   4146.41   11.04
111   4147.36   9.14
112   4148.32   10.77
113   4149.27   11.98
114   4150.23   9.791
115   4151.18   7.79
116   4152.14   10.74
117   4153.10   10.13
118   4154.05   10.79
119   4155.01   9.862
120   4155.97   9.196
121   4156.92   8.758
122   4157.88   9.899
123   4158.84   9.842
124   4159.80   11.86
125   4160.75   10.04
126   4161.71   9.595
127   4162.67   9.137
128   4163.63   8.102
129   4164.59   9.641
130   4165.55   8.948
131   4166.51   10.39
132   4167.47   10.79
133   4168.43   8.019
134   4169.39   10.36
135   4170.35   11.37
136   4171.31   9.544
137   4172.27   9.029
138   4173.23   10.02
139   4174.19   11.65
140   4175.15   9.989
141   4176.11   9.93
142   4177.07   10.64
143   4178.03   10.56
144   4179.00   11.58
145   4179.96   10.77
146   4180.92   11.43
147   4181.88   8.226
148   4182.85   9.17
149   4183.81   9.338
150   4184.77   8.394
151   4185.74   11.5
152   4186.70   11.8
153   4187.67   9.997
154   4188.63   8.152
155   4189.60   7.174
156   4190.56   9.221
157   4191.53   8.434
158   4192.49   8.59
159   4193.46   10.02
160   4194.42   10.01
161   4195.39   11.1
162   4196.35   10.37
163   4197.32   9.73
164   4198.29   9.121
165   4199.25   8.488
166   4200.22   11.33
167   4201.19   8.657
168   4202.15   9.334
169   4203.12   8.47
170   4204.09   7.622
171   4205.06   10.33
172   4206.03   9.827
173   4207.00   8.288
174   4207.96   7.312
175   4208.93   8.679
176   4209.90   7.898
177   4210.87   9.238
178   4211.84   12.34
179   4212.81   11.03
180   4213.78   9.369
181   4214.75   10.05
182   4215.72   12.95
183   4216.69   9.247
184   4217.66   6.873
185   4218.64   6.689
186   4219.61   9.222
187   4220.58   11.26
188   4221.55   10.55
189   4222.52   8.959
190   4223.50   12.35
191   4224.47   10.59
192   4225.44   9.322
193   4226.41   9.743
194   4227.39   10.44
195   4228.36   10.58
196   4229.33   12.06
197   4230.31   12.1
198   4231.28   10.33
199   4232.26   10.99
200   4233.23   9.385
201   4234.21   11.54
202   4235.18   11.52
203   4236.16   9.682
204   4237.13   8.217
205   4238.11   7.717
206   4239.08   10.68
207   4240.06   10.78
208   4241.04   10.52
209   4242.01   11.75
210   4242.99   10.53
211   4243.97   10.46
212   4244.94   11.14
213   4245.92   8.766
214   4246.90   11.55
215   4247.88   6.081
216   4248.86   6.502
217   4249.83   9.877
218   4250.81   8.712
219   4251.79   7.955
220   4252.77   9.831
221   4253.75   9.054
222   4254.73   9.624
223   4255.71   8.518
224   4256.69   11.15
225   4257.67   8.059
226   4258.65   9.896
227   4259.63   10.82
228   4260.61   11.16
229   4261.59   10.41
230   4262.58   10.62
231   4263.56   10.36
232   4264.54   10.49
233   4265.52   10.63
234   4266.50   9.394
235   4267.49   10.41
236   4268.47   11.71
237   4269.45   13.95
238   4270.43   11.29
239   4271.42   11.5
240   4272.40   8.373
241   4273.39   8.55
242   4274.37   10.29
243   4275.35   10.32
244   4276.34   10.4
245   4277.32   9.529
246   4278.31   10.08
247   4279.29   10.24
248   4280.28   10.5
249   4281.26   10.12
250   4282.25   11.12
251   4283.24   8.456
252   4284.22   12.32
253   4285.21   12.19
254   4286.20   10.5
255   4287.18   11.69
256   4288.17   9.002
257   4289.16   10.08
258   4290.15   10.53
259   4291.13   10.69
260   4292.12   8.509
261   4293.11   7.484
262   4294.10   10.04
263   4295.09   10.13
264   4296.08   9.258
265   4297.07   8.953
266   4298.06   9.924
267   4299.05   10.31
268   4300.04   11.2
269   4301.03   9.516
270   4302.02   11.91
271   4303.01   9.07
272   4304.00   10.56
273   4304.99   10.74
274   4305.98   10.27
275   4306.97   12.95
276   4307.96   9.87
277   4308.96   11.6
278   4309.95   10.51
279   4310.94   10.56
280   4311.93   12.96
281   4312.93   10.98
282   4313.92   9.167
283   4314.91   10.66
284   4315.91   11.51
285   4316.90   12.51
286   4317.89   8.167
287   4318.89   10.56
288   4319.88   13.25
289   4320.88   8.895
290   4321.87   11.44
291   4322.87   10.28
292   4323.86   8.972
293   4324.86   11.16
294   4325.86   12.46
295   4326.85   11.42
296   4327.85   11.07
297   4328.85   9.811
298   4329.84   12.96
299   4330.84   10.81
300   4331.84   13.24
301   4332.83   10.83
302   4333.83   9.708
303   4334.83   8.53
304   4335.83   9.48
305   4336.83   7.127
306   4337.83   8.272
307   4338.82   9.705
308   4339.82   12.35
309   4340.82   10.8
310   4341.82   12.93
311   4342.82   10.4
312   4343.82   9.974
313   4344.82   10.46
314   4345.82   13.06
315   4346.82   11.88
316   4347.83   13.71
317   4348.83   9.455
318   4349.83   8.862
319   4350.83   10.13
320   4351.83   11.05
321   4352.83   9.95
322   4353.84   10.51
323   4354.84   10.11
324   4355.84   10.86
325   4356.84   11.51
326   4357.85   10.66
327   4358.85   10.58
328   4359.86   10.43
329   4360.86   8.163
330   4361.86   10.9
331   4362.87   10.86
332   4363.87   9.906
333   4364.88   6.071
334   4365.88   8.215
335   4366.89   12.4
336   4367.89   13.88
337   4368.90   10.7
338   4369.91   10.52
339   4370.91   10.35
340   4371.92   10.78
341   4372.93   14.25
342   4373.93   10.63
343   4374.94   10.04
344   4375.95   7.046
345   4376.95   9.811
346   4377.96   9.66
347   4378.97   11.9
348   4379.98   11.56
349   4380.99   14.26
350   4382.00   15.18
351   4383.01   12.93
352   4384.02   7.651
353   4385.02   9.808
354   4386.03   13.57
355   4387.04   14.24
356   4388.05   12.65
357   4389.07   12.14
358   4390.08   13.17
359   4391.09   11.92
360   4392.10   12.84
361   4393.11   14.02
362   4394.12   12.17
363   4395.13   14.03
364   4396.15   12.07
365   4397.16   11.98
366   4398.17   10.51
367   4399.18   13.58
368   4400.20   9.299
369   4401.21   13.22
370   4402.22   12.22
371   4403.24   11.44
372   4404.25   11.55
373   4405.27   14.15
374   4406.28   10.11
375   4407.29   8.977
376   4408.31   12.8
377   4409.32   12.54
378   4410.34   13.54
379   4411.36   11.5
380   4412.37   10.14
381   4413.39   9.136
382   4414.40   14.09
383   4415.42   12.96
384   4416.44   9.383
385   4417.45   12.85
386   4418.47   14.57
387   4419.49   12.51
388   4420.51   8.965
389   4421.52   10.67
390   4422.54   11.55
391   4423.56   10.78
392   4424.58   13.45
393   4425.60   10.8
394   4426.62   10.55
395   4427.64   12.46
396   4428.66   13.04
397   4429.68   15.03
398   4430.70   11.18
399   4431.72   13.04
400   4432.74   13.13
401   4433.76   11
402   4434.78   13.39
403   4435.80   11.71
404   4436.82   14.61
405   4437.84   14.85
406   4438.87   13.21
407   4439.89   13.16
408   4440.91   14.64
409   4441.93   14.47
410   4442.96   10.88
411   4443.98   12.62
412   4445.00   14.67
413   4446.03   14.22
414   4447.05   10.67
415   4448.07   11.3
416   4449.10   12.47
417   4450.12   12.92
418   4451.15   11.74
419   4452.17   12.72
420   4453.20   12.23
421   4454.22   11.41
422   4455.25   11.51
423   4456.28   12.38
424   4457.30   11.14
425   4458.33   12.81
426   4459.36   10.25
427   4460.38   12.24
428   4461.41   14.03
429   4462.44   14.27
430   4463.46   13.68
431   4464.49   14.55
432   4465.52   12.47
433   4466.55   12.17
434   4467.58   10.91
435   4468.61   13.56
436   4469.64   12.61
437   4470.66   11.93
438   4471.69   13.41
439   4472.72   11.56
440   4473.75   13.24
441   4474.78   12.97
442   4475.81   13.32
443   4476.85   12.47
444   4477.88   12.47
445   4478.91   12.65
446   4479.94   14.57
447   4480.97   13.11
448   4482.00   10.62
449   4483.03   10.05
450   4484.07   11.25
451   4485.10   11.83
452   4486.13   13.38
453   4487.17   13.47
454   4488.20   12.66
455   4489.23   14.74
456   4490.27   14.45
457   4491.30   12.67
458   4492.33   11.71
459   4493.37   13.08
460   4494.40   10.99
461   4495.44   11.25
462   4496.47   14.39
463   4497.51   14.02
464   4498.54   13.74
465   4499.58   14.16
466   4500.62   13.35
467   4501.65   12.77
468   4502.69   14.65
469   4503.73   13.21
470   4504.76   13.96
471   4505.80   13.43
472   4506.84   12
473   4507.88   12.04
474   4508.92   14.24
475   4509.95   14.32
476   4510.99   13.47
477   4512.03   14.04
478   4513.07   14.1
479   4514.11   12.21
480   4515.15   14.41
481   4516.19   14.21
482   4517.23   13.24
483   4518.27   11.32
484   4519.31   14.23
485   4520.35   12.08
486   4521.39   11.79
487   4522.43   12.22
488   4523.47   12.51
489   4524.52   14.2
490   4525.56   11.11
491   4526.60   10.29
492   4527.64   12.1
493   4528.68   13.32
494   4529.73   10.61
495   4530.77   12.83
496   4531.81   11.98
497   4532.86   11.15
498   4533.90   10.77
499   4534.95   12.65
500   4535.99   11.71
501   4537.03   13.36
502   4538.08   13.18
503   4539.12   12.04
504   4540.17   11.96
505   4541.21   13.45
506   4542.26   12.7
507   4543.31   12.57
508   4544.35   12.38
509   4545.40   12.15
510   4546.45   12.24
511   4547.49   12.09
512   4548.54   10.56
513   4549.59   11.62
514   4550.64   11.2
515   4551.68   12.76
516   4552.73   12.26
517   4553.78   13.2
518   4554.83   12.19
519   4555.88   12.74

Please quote 0.08 mag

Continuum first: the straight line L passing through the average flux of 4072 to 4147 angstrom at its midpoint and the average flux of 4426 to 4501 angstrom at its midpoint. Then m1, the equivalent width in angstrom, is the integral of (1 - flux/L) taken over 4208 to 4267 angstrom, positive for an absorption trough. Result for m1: 6.0 angstrom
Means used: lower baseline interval 10.1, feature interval 9.92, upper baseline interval 12.7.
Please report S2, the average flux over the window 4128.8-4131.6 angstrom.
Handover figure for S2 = 10.7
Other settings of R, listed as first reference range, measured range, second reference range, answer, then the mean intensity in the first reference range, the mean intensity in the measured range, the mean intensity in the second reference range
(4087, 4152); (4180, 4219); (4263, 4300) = 0.10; 10.4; 9.42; 10.3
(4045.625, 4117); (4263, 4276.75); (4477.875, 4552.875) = 0.05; 9.88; 10.6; 12.7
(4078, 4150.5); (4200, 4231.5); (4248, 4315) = 0.05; 10.3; 9.77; 10.2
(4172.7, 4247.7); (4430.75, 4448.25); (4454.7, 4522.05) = -0.06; 9.9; 13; 12.9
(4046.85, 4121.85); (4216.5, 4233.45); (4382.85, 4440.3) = 0.09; 9.93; 10.1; 12.2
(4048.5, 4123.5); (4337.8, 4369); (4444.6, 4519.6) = 0.12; 9.96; 10.6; 12.8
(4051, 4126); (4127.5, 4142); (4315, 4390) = 0.04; 9.97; 9.79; 10.8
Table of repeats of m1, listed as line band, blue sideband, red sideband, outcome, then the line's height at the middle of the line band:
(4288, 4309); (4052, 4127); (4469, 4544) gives 2.37 angstrom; 11.4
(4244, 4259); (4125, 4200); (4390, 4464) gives 2.22 angstrom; 10.7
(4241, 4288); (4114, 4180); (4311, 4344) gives 1.62 angstrom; 10.5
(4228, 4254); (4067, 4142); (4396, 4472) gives 2.51 angstrom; 11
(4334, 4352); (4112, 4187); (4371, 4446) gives 1.86 angstrom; 11.6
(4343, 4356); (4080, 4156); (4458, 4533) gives 1.17 angstrom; 11.8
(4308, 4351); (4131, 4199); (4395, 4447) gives 2.43 angstrom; 11.4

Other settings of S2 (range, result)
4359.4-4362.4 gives 9.84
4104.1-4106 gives 10.2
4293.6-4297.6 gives 9.58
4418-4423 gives 11.6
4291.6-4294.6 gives 8.68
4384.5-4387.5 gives 12.5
